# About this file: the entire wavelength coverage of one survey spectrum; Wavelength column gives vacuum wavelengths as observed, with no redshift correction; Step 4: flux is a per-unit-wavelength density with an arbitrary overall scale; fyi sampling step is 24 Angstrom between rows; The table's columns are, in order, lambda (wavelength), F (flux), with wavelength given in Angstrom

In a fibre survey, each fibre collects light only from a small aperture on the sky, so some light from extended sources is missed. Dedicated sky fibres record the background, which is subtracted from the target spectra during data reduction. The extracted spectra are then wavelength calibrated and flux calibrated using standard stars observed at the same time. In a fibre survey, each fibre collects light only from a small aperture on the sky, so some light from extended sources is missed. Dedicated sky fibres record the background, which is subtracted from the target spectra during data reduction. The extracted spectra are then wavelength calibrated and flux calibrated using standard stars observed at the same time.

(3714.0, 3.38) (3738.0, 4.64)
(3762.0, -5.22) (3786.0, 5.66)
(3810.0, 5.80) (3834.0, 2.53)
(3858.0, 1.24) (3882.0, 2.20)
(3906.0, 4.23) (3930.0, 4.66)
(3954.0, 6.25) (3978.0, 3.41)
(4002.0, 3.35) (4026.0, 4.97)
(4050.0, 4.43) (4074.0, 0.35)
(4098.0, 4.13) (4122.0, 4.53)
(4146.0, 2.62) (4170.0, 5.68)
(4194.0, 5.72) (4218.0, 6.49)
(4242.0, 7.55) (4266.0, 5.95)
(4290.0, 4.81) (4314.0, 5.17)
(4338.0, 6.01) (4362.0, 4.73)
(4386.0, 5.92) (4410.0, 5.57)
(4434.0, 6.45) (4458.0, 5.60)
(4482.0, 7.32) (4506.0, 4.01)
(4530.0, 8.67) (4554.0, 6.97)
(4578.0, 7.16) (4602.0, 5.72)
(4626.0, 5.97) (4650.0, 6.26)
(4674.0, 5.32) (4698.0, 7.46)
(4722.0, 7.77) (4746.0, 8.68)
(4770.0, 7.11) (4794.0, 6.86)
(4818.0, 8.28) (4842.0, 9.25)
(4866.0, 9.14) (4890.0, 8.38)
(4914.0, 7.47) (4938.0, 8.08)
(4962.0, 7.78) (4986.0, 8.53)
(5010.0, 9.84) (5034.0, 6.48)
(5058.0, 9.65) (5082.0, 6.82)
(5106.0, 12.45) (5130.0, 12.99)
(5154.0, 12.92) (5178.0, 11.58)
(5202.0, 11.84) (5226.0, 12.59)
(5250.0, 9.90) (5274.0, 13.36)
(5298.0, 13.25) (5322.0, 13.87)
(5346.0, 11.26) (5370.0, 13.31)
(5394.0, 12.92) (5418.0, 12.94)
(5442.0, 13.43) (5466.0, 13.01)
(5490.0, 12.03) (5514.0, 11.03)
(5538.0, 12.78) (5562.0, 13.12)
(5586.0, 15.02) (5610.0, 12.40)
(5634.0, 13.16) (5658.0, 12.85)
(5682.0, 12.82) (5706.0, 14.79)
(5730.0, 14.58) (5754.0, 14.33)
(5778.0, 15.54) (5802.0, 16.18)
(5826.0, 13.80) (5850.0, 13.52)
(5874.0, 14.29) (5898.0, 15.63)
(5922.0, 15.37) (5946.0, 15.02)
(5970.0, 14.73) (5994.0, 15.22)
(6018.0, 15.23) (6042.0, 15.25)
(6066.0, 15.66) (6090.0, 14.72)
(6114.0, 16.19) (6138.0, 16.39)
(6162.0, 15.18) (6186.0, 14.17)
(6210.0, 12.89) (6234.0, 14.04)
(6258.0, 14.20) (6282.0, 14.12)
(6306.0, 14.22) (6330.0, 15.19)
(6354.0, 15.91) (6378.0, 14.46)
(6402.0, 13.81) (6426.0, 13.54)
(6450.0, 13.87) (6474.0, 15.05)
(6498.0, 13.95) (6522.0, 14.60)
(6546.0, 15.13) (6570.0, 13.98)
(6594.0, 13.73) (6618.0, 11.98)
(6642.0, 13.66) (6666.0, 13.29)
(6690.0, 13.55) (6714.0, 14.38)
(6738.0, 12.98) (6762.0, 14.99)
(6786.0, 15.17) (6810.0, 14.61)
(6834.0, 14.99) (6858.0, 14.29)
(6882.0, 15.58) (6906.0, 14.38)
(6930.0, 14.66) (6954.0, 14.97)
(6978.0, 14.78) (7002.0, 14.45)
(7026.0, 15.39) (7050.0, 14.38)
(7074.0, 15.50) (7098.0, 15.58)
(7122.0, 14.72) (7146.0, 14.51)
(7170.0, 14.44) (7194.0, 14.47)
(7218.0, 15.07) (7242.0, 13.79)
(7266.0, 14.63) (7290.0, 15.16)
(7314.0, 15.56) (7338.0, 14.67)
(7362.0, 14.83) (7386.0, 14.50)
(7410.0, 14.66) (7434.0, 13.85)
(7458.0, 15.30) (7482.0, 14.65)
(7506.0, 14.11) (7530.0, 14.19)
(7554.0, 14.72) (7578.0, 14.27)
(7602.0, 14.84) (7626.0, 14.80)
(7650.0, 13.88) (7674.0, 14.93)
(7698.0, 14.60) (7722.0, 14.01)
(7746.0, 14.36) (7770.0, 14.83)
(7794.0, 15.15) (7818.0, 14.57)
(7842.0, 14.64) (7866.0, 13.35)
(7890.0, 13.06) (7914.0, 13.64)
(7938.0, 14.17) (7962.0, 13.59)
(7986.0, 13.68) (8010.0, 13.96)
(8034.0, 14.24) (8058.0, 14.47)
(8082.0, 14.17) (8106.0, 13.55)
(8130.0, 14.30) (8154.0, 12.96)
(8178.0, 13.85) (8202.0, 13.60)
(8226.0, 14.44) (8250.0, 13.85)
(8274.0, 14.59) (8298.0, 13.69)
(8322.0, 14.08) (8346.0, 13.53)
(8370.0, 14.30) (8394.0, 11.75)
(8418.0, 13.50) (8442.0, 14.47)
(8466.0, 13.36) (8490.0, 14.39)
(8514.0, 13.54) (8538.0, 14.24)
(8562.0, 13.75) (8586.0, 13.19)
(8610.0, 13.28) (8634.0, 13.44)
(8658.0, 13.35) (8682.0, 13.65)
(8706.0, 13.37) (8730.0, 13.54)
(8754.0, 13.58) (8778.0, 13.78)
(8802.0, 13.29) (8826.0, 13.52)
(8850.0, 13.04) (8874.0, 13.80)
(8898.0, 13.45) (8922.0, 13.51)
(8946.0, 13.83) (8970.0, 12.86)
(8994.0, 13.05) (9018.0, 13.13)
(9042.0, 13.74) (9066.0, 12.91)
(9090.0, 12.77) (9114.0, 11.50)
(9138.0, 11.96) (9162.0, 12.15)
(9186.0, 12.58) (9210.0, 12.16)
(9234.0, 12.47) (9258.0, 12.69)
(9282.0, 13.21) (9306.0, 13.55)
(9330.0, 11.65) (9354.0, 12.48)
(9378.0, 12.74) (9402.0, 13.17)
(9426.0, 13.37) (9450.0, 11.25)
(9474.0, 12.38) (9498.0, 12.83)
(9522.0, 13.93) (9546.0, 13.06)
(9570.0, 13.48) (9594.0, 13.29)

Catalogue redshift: 0.279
